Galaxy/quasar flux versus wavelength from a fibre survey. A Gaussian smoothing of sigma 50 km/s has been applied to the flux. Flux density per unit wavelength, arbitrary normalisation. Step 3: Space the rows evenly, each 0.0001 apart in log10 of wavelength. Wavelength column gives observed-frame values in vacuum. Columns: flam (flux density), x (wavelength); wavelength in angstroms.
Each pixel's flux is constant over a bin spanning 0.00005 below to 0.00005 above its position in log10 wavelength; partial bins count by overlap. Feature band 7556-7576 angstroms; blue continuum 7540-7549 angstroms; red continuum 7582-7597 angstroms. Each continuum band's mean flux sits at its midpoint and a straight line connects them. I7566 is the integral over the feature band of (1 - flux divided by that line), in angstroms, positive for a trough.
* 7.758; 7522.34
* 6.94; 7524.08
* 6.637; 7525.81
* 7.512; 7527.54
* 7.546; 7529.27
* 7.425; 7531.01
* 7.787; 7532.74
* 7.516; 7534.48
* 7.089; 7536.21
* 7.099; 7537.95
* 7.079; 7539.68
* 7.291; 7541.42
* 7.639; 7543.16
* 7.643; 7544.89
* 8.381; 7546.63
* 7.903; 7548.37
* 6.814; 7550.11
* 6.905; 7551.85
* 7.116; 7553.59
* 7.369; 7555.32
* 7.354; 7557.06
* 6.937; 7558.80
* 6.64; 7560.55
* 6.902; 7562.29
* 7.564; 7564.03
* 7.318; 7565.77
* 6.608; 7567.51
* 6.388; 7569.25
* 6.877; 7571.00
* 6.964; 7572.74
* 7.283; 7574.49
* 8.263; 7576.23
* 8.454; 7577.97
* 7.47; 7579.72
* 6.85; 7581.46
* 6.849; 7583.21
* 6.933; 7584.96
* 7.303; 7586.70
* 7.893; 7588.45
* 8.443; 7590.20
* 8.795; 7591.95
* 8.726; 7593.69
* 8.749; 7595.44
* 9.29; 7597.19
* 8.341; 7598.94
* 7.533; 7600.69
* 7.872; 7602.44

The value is 2.10 angstroms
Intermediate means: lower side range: 7.72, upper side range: 8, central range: 7.03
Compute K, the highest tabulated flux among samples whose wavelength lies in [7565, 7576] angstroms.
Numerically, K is 7.318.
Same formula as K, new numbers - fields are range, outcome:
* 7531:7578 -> 8.454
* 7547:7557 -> 7.903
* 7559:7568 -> 7.564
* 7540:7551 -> 8.381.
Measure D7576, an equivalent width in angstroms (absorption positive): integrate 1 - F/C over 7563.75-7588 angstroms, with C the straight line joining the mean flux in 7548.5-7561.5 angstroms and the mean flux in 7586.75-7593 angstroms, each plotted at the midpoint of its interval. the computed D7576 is 1.69 angstroms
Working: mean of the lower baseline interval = 7.07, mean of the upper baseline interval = 8.25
